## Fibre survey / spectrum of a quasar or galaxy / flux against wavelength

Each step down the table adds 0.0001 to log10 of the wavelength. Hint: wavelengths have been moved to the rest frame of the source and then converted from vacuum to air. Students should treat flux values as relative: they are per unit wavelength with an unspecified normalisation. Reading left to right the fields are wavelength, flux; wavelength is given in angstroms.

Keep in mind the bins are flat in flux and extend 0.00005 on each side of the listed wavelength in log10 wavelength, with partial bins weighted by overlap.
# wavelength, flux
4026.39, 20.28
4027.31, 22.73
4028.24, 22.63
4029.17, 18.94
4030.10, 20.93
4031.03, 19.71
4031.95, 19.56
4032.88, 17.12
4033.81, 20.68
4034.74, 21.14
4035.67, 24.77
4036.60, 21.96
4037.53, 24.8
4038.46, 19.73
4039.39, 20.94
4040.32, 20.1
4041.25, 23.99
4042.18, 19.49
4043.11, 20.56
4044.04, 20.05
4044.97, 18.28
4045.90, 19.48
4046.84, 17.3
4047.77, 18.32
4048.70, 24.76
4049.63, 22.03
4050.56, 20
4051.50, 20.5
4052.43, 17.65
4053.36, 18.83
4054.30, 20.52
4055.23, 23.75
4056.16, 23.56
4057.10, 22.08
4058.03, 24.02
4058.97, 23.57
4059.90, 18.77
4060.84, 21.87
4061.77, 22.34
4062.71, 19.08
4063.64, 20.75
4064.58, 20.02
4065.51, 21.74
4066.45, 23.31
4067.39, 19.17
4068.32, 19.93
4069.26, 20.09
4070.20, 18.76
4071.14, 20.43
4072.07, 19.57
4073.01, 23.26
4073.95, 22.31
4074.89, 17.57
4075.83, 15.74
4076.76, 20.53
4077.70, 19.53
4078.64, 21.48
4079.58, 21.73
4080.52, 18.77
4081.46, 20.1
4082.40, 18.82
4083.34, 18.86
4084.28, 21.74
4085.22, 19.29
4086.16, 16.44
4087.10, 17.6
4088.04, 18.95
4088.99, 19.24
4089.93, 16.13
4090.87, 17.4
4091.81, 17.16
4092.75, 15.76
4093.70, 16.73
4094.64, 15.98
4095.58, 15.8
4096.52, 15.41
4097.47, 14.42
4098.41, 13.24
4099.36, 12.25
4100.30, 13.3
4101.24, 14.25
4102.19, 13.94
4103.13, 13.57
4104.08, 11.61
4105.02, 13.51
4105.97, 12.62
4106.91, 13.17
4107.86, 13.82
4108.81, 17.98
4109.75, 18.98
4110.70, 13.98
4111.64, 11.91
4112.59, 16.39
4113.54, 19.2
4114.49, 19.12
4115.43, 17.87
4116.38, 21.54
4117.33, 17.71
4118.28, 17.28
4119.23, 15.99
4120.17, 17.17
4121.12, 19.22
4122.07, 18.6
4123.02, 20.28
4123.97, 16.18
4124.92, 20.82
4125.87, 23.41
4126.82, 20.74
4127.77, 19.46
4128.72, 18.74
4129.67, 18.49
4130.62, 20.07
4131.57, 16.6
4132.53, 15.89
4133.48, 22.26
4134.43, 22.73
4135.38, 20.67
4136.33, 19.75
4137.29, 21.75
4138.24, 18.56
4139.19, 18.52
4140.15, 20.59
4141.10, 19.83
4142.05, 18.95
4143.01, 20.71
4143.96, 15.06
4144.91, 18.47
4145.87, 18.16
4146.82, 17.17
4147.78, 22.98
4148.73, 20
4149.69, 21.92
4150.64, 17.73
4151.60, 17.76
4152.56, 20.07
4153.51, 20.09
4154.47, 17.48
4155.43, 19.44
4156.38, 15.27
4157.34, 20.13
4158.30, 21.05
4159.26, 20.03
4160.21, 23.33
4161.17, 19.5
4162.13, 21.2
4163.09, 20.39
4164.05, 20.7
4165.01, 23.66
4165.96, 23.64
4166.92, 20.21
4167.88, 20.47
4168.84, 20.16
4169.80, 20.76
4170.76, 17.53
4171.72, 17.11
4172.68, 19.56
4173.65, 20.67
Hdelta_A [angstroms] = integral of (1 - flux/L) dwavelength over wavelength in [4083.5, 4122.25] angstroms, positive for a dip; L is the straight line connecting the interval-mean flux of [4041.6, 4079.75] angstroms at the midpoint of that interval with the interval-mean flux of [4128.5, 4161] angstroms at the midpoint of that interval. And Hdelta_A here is 7.2 angstroms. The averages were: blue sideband 20.6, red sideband 19.4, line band 16.3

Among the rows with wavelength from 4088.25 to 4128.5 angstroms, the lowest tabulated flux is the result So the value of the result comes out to 11.61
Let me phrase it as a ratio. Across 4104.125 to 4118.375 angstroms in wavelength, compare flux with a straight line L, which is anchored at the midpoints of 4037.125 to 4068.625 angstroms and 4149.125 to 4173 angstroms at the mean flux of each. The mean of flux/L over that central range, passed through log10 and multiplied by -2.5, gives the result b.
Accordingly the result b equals 0.252 mag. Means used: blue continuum 20.9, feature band 16.2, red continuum 20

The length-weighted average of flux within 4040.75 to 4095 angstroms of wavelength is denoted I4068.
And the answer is 19.9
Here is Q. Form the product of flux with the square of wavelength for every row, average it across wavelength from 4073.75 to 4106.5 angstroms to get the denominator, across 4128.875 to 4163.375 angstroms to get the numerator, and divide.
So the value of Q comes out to 1.2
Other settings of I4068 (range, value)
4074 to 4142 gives 17.7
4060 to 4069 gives 20.8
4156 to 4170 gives 20.7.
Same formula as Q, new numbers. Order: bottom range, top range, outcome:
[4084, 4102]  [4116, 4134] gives 1.18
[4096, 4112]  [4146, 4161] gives 1.43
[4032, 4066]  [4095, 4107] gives 0.67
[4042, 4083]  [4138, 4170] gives 1.01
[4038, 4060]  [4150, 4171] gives 1.02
